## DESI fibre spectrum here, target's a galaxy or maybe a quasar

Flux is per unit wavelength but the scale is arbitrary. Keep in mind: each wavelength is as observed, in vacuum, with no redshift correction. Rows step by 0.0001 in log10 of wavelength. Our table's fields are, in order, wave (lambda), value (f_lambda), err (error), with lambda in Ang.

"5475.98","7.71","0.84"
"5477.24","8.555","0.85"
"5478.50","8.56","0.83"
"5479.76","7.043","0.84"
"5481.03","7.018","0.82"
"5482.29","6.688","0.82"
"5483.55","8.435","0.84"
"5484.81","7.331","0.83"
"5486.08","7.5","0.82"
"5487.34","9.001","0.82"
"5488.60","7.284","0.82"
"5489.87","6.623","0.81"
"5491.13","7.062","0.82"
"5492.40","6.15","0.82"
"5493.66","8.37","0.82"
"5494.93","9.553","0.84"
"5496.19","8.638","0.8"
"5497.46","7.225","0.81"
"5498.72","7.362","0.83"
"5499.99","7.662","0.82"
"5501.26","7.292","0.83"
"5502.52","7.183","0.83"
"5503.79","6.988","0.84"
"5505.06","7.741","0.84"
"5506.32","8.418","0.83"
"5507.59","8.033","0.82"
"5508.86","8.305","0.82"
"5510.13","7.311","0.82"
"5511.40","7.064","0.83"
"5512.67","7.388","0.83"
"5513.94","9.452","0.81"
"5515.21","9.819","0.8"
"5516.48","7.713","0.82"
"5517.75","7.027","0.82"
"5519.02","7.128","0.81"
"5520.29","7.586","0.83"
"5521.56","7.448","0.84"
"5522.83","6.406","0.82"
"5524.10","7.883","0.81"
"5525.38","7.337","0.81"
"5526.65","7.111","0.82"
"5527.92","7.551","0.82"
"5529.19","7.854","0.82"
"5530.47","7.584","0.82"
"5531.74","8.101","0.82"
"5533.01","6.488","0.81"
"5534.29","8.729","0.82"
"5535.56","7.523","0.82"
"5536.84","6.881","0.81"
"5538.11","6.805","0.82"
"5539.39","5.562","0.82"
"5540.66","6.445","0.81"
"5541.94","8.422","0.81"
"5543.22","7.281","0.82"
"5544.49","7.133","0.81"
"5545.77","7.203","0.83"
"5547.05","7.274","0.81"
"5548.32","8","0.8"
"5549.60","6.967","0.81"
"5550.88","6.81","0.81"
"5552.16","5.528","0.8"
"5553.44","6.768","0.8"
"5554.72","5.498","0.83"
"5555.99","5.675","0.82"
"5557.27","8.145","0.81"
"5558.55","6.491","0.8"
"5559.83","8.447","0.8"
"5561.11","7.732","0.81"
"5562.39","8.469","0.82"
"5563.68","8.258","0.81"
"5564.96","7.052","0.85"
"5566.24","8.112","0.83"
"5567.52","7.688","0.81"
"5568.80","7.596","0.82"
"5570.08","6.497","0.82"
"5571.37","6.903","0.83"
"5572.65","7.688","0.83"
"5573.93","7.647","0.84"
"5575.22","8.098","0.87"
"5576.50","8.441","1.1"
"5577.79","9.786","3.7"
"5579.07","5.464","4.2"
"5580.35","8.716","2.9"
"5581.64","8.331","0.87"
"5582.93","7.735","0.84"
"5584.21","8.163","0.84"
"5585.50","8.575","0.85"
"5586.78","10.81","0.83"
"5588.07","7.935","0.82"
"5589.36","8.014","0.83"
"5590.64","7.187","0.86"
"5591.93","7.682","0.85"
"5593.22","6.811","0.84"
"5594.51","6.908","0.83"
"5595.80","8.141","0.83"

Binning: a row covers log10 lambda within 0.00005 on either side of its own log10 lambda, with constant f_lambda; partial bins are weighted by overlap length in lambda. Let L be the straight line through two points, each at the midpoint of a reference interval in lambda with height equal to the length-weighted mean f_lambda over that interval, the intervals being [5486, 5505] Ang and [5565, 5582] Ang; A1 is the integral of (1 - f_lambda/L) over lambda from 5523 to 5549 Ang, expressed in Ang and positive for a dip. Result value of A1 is 1.11 Ang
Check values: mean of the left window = 7.6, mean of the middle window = 7.34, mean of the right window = 7.73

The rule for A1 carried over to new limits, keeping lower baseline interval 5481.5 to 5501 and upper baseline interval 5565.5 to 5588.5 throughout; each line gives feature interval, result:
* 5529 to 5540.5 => 0.9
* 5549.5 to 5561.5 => 1.7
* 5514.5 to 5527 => 0.3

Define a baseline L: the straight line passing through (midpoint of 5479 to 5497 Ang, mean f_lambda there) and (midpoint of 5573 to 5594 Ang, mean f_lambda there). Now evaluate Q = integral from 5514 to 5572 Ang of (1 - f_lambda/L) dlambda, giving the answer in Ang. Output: 4.0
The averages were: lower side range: 7.62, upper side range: 8.07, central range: 7.33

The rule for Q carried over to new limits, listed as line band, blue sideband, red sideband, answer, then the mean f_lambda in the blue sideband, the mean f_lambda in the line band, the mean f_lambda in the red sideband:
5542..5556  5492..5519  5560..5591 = 1.88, 7.84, 6.86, 7.97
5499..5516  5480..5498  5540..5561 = -1.02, 7.62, 7.88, 7.02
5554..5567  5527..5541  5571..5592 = 0.57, 7.25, 7.39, 8.1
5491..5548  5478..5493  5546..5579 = -1.29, 7.38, 7.55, 7.39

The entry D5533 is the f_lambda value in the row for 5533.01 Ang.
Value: 6.488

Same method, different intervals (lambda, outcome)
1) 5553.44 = 6.768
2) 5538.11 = 6.805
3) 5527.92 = 7.551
